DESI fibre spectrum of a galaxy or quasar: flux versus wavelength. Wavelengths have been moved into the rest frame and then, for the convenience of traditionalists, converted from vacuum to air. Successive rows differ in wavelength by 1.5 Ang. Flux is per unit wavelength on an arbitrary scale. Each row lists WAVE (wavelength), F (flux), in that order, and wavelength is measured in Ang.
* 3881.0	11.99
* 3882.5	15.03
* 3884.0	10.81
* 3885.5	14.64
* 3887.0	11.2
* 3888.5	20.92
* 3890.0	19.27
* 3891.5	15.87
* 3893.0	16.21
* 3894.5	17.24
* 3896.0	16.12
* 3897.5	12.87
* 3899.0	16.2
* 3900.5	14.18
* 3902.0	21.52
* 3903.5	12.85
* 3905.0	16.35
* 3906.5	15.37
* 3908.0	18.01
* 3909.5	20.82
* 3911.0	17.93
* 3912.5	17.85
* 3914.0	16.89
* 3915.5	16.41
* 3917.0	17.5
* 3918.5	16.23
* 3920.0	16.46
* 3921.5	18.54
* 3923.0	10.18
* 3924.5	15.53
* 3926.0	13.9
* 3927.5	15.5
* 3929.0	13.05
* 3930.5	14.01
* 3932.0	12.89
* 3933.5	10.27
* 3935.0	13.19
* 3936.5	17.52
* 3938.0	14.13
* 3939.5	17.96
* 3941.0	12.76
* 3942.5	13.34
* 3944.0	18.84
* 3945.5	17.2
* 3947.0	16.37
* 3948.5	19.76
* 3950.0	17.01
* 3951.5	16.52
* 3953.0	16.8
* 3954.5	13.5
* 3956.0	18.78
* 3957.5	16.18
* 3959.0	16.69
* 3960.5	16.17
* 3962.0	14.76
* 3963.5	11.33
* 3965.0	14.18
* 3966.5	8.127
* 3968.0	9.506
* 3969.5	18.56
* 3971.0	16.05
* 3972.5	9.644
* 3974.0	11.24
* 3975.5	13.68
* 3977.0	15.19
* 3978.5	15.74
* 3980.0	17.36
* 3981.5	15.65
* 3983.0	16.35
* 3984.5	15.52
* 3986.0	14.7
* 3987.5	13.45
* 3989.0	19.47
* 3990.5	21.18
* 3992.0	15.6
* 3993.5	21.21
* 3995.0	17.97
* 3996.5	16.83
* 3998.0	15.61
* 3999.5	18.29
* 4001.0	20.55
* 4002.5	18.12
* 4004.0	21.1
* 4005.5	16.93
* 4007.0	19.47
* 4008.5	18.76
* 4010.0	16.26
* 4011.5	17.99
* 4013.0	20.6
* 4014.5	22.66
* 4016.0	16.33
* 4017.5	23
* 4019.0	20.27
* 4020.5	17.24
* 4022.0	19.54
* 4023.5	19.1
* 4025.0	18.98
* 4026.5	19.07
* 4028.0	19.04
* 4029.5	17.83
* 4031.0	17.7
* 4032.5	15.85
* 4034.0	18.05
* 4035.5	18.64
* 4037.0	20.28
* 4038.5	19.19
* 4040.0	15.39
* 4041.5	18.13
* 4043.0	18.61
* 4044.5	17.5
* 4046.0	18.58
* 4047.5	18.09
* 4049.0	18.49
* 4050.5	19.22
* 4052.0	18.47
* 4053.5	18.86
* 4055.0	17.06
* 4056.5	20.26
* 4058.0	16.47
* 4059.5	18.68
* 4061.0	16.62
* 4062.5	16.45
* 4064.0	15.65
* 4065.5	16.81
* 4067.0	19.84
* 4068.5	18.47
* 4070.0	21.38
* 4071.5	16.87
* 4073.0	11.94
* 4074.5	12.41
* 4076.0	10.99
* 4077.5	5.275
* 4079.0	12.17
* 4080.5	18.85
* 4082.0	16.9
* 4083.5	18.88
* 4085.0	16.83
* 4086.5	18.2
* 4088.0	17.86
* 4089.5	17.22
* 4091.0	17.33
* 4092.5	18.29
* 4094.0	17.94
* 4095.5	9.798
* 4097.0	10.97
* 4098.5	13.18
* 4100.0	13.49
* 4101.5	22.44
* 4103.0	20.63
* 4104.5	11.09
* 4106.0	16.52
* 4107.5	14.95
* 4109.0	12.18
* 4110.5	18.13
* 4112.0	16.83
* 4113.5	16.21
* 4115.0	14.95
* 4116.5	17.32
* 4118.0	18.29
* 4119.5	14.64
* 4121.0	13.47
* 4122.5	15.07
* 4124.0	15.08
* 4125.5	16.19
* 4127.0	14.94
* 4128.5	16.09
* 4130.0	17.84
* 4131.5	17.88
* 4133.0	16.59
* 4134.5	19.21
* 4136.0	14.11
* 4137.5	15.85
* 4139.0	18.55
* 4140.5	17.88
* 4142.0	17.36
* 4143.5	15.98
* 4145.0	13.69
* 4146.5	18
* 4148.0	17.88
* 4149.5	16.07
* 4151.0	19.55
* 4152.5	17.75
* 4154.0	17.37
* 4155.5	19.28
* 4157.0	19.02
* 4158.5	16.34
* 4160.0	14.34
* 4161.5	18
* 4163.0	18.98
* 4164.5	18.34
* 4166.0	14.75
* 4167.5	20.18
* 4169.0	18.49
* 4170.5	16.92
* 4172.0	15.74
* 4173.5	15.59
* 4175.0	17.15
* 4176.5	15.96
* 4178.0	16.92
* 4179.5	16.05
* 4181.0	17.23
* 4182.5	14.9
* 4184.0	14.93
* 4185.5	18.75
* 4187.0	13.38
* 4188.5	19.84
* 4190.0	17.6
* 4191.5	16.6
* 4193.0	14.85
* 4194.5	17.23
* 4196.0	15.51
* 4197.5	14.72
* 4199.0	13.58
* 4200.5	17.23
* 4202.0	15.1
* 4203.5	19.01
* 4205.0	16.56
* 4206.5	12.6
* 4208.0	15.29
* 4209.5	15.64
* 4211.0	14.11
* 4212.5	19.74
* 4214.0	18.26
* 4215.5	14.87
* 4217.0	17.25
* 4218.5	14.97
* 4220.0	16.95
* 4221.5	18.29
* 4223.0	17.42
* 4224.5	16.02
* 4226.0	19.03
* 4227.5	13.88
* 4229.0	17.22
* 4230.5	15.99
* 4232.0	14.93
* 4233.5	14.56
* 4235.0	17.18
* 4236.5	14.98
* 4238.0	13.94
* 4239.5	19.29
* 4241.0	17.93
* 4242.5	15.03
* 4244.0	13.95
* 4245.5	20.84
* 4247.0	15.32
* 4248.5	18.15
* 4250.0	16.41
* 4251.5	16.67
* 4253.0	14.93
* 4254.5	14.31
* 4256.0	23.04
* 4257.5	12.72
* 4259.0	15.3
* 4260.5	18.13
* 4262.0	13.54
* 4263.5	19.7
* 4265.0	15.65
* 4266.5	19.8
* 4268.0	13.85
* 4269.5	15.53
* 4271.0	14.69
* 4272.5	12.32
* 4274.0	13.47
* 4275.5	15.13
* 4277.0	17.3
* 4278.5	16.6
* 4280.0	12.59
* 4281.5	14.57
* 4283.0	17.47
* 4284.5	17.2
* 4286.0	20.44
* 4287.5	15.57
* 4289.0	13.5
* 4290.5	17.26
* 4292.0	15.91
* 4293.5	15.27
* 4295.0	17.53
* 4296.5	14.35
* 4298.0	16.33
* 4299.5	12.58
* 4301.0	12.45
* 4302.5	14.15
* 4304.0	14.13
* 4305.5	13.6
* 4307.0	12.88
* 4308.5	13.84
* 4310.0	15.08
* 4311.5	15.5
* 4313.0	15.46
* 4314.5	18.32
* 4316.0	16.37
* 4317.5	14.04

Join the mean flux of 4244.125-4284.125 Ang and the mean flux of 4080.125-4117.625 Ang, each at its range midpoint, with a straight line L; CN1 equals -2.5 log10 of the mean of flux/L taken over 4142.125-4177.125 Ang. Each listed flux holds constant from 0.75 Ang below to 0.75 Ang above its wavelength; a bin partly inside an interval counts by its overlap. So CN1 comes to -0.065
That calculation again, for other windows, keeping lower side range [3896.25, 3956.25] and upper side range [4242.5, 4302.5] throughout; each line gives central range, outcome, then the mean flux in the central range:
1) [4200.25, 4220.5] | -0.02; 16.2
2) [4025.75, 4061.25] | -0.15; 18.2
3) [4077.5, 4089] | -0.03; 16.3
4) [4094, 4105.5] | 0.08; 14.8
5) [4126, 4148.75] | -0.06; 16.8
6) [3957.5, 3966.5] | 0.12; 14.2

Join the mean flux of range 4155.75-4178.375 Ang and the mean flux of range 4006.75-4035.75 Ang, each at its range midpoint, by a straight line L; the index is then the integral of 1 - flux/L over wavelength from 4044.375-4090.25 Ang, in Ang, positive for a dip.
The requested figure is 3.74 Ang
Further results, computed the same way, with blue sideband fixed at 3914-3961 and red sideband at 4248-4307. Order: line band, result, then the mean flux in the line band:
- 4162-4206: -2.7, 16.6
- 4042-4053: -2.0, 18.4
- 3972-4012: -3.2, 16.8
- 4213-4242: -1.6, 16.5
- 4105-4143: -1.4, 16.2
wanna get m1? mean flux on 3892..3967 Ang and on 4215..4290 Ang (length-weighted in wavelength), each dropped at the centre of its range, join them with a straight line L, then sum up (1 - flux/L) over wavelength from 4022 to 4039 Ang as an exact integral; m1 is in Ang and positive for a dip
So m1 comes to -2.9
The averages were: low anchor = 15.7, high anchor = 16.2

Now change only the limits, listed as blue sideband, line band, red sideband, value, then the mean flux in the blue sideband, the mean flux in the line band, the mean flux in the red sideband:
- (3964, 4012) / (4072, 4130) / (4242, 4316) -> 2.2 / 16.2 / 15.4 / 15.7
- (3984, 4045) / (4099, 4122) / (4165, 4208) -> 1.6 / 18.4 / 16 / 16.3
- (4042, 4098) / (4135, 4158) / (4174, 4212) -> -1.4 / 16.6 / 17.2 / 16.1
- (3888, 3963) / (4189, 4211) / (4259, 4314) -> -0.4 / 16.1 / 15.8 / 15.4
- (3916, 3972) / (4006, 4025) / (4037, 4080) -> -3.6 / 15.1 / 19.2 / 16.8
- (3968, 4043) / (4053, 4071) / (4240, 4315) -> -0.9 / 17.6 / 18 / 15.7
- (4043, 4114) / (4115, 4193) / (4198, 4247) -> -2.1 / 16.4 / 16.8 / 16.3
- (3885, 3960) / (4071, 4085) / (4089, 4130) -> 1.6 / 16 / 13.9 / 15.7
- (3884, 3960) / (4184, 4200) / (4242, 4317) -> -0.4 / 15.9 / 16.2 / 15.7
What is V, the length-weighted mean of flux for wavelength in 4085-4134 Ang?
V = 16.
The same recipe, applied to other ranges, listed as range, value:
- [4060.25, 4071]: 17.9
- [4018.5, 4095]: 17.4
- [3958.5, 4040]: 17.1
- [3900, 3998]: 15.7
